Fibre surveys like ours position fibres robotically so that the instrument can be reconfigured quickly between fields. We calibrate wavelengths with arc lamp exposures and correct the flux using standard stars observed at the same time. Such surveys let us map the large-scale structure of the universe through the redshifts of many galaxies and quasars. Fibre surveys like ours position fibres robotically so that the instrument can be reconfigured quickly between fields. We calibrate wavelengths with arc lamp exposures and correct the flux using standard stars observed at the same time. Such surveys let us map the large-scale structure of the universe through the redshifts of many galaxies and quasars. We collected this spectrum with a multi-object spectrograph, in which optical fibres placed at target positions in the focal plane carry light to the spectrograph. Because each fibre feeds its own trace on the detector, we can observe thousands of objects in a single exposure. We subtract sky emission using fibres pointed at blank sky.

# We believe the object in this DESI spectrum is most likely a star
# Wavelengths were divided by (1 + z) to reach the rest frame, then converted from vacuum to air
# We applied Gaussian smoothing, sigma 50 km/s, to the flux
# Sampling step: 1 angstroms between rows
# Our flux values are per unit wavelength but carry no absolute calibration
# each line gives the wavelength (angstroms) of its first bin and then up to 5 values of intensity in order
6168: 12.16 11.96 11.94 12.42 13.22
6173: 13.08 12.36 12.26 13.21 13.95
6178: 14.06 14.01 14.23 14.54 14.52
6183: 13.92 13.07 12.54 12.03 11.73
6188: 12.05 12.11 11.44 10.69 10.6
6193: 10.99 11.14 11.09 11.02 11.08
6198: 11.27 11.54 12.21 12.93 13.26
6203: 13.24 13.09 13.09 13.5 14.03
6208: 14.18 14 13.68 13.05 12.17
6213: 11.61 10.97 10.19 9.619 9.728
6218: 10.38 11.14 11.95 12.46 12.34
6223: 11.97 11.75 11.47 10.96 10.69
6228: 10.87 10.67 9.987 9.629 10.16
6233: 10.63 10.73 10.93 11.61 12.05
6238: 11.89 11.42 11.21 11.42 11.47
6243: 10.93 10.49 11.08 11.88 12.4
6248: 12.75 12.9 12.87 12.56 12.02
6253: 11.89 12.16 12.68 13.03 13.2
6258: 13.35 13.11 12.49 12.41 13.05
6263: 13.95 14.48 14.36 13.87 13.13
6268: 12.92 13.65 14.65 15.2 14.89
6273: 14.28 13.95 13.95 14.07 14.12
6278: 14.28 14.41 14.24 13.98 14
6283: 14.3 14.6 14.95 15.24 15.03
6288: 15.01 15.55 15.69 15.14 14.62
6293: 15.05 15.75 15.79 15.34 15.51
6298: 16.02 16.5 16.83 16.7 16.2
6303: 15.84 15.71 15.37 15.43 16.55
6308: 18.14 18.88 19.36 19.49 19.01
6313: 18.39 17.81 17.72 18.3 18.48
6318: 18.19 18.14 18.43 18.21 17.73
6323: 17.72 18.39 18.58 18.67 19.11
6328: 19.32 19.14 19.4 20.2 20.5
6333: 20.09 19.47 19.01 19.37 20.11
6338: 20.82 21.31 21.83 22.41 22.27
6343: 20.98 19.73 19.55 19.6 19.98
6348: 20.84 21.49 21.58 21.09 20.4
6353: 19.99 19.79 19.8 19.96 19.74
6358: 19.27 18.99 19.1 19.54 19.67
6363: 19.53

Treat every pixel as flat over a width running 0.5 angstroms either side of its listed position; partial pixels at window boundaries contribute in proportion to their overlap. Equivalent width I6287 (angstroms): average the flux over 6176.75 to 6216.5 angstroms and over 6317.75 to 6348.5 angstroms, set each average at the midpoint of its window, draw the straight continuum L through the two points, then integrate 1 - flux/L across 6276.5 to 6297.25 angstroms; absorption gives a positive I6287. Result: 2.82 angstroms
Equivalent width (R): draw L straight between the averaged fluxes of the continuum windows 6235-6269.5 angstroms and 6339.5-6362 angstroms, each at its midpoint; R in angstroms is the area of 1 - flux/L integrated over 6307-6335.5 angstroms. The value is -1.2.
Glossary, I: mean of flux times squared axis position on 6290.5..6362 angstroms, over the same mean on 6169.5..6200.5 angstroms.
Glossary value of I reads 1.58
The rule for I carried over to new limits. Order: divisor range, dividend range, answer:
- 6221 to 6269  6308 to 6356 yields 1.67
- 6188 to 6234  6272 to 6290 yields 1.27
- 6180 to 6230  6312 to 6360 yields 1.70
